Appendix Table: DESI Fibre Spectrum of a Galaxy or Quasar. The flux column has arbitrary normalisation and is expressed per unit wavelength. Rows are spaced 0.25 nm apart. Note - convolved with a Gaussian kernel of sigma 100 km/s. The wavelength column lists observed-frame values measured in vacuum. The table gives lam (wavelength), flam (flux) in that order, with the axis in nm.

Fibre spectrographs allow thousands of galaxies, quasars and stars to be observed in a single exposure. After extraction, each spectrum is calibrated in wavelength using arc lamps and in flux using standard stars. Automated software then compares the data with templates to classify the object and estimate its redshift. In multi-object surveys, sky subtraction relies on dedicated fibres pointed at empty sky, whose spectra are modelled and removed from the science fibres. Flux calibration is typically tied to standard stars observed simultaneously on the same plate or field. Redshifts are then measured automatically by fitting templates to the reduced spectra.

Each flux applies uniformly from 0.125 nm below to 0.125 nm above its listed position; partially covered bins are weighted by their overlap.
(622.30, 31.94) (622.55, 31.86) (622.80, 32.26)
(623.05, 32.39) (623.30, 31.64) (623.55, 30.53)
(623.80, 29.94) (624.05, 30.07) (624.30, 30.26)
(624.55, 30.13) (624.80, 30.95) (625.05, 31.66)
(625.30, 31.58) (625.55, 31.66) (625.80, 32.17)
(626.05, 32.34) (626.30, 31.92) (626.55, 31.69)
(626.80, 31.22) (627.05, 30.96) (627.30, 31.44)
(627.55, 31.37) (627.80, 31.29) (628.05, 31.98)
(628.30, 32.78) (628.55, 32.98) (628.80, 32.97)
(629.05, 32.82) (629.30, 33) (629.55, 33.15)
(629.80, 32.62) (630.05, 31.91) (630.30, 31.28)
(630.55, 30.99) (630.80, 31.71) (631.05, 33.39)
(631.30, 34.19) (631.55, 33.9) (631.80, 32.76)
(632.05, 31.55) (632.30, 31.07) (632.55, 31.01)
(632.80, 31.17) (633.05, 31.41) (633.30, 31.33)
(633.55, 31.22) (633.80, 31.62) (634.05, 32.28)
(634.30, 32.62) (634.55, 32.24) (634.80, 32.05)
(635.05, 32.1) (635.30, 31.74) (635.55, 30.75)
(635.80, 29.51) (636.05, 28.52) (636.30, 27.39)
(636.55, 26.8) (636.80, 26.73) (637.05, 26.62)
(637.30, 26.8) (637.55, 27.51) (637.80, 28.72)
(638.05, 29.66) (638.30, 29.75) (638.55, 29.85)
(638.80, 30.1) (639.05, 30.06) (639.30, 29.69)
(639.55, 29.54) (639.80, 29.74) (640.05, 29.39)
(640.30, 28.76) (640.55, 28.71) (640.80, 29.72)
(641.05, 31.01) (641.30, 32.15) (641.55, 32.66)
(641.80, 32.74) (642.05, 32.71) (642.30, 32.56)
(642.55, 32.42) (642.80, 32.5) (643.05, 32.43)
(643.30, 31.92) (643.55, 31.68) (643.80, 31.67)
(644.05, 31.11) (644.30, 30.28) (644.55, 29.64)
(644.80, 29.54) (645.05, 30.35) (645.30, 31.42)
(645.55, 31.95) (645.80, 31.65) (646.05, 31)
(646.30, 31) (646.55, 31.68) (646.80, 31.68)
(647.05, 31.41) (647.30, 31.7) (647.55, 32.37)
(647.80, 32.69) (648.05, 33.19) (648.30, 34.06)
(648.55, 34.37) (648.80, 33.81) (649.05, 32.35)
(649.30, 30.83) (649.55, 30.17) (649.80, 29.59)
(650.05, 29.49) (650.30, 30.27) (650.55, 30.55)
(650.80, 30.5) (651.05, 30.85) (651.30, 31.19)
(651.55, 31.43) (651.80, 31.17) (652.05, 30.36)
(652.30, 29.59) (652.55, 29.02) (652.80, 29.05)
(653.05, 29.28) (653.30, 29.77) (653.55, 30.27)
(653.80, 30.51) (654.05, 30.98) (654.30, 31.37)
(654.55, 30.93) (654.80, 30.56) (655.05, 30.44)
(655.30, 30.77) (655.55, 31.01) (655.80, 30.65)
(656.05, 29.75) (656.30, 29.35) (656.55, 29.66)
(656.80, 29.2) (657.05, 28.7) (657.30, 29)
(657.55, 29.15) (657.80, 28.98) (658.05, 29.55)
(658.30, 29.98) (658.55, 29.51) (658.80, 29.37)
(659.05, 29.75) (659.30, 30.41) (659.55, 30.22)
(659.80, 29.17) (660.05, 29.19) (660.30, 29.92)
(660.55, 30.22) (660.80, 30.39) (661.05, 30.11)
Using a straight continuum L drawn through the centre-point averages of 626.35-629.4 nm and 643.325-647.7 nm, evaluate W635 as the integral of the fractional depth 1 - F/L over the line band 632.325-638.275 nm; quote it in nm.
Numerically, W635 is 0.32 nm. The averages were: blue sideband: 32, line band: 30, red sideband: 31.2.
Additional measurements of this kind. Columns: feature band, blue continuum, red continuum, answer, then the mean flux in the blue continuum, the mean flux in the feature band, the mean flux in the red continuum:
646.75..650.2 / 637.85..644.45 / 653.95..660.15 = -0.18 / 30.8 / 32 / 29.9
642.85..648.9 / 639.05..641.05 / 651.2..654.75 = -0.38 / 29.5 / 31.8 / 30.3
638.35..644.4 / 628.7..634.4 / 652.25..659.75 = 0.05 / 32.2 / 31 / 29.9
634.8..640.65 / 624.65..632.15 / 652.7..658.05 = 0.42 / 32.1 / 29.1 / 30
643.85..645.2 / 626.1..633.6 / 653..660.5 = 0.03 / 32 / 30.3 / 29.9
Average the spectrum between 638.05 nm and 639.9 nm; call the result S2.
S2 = 29.8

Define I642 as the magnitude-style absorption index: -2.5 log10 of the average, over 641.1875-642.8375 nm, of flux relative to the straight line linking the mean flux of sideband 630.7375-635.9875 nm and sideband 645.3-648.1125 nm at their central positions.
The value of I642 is -0.024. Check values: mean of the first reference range 31.8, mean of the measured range 32.5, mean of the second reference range 31.8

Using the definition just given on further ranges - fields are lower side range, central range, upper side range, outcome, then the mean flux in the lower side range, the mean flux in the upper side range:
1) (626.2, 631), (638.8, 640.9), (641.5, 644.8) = 0.08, 32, 31.8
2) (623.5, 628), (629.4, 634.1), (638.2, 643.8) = -0.03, 31.2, 30.9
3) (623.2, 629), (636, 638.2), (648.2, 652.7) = 0.13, 31.5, 31.1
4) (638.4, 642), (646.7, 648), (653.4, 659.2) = -0.07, 30.3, 30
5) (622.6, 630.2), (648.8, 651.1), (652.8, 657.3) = -0.01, 31.7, 30.1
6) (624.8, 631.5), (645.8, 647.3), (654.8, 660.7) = -0.03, 32.1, 29.8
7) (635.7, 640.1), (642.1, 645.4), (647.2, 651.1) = -0.04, 28.7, 31.7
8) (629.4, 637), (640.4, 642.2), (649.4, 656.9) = -0.02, 31.3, 30.3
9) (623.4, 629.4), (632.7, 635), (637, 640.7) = -0.06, 31.6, 29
